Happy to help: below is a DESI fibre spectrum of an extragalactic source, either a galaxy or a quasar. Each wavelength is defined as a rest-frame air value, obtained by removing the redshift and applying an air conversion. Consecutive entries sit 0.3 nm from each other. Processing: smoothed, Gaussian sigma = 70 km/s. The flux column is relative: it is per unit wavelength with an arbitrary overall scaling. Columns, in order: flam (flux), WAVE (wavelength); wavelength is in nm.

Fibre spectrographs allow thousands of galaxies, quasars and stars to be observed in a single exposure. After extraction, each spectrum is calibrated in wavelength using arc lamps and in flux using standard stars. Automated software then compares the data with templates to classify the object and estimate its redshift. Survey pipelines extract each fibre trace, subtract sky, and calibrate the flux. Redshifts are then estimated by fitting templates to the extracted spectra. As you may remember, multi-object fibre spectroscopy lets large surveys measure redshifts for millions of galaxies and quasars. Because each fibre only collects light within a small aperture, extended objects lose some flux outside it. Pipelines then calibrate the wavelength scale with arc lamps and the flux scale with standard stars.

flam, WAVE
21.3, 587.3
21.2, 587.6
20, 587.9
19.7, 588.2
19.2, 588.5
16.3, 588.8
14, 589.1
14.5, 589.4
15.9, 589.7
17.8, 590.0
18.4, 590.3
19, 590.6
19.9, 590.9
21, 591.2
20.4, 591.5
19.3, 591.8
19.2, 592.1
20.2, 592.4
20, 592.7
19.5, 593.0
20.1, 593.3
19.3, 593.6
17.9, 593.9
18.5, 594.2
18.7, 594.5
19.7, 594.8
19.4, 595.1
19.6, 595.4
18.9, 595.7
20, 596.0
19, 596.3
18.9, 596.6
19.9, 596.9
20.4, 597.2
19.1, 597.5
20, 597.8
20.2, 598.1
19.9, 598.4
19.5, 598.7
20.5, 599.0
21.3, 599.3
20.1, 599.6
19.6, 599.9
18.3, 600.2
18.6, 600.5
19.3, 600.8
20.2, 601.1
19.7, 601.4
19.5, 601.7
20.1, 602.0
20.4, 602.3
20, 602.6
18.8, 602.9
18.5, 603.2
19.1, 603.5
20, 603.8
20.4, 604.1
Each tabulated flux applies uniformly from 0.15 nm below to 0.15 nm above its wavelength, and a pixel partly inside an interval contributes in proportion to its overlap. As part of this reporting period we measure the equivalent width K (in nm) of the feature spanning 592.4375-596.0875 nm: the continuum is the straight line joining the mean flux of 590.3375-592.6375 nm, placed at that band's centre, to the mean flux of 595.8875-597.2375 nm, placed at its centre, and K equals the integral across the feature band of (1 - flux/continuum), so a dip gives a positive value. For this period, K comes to 0.07 nm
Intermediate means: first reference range 19.8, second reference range 19.6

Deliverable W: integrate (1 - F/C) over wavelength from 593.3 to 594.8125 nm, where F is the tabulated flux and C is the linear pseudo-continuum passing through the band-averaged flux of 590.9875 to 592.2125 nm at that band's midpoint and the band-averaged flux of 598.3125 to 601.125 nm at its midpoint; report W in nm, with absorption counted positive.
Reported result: 0.08 nm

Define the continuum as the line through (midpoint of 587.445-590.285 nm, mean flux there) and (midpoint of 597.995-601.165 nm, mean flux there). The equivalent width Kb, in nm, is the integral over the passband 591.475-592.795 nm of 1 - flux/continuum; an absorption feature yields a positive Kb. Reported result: -0.105 nm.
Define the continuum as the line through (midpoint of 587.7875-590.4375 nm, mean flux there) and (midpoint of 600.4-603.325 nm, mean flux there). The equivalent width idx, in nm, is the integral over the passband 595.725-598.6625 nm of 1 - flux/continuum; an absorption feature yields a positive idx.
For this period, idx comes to -0.15 nm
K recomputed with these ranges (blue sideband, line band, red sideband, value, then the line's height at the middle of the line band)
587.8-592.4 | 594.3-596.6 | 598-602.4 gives -0.02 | 19.1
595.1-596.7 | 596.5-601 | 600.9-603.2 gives -0.05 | 19.5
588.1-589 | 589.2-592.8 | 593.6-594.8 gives -0.07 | 18.3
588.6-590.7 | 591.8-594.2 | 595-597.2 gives -0.18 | 18.1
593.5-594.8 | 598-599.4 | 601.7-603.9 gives -0.08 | 19.1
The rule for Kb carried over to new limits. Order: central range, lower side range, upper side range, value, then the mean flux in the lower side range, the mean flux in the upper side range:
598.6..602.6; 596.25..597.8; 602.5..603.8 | -0.10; 19.5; 19.2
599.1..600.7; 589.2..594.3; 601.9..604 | -0.02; 18.8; 19.6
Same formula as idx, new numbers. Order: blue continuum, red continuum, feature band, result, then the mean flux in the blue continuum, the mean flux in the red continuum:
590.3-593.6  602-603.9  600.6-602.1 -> -0.013 nm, 19.8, 19.5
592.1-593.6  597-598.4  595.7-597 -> 0.034 nm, 19.8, 19.9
